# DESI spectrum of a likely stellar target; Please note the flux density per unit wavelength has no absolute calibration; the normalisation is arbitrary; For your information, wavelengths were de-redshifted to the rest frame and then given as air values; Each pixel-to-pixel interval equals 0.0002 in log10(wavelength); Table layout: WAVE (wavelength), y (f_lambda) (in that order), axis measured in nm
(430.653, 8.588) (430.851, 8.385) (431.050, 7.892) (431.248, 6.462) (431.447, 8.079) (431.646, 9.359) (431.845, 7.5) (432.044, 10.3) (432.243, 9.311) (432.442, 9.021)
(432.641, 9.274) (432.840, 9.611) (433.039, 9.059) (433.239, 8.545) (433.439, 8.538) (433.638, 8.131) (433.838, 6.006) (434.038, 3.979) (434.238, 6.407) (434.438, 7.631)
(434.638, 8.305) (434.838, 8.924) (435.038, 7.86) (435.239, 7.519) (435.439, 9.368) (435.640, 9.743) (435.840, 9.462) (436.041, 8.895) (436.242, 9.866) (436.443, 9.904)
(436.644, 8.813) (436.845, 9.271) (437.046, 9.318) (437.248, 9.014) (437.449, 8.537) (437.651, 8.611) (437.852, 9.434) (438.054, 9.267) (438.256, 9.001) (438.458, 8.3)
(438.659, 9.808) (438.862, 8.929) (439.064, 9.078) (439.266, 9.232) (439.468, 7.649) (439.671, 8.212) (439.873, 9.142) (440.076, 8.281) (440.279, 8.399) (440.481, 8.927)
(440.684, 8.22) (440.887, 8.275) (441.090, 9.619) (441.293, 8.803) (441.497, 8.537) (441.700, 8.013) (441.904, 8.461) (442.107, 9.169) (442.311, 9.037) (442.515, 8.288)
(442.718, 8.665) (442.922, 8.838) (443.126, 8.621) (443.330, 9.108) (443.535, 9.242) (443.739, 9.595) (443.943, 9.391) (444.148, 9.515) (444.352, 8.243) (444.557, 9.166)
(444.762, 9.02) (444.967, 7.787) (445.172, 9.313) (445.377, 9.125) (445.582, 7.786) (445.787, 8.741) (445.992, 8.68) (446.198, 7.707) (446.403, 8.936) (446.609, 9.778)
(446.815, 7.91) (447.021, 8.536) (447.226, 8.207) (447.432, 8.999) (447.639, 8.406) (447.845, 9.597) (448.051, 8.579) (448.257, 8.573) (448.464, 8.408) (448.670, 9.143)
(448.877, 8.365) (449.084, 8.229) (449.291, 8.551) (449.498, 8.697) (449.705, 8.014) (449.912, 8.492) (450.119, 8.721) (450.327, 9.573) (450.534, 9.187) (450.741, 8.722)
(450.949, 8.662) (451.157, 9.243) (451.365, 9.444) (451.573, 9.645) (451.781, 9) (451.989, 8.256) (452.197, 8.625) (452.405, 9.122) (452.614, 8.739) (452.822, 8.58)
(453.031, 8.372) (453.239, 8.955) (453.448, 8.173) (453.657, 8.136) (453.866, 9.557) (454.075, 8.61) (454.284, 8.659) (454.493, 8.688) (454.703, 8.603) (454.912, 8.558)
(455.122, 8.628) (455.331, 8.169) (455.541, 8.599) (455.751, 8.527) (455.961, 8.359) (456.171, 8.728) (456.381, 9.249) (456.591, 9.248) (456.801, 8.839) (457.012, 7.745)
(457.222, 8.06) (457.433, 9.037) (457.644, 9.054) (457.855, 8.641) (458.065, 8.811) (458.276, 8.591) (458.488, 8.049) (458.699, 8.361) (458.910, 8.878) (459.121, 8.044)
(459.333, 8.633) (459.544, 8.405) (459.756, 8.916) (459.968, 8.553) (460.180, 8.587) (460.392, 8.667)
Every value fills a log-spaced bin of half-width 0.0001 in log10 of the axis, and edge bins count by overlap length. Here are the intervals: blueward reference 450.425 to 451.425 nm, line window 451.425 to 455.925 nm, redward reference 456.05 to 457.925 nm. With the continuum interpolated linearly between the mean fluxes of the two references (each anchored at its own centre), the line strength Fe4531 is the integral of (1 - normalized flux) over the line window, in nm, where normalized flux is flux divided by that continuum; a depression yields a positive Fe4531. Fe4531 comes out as 0.112 nm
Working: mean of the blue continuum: 9.04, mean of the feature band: 8.68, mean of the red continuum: 8.73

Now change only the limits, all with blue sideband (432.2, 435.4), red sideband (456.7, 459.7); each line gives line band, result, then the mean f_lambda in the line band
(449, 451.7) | -0.166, 8.87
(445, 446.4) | -0.049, 8.55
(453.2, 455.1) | -0.049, 8.65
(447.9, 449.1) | -0.043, 8.62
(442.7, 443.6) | -0.076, 8.89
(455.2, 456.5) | -0.022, 8.62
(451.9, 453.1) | -0.033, 8.63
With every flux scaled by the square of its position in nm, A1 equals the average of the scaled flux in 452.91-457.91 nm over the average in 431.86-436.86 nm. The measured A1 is 1.1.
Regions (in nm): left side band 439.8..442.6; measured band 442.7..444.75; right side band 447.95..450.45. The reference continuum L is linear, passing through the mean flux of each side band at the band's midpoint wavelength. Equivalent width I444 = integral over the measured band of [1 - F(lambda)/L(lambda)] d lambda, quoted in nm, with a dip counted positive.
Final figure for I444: -0.10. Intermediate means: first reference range 8.65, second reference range 8.62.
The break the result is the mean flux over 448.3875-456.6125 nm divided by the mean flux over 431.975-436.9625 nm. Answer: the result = 1.02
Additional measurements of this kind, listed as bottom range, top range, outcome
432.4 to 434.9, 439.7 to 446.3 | 1.10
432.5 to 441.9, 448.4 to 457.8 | 1.01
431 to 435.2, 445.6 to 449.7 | 1.06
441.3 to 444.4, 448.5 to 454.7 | 0.99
